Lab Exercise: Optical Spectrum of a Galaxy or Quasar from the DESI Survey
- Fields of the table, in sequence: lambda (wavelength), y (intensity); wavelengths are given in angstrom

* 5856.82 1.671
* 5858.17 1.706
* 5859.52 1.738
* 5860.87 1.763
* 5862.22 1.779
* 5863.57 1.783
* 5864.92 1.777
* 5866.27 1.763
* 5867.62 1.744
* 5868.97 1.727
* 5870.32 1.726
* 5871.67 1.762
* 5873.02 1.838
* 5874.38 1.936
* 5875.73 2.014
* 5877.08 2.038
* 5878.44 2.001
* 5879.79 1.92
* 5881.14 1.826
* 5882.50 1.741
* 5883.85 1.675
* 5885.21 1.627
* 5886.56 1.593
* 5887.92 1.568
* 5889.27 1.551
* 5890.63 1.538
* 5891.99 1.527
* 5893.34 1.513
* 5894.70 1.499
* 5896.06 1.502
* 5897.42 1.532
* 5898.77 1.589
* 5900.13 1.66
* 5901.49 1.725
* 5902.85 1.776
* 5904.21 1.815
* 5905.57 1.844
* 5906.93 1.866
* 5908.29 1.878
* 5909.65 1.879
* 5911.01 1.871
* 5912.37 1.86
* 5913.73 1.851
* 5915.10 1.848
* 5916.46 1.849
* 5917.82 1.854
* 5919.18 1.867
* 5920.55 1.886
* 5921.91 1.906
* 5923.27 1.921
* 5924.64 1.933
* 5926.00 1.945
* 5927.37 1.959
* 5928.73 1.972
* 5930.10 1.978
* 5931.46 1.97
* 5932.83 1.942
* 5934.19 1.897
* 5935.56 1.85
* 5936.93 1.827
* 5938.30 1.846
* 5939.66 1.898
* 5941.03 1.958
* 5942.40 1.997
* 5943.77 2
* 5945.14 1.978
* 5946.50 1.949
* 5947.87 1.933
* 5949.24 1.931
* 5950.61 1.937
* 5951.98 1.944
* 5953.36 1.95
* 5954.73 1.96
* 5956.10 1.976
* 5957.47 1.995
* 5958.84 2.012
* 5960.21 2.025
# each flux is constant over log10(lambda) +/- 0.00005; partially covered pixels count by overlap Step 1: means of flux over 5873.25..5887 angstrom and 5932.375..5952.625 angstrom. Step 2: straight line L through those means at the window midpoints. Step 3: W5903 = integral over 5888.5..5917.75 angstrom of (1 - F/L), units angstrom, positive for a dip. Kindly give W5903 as 2.5 angstrom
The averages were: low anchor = 1.84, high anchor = 1.93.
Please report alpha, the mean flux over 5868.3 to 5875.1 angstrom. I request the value 1.8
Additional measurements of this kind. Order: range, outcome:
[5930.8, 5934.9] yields 1.94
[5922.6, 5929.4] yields 1.95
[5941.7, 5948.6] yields 1.97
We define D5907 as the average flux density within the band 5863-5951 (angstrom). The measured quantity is 1.82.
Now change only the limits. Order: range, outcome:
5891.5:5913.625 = 1.71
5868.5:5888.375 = 1.8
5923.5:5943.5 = 1.93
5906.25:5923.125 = 1.87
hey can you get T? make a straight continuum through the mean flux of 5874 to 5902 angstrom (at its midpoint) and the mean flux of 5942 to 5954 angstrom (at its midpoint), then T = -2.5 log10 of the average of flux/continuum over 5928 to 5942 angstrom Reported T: -0.01 mag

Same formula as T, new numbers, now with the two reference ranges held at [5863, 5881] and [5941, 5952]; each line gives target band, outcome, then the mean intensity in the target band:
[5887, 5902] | 0.202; 1.56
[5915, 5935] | 0.006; 1.92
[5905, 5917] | 0.027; 1.86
